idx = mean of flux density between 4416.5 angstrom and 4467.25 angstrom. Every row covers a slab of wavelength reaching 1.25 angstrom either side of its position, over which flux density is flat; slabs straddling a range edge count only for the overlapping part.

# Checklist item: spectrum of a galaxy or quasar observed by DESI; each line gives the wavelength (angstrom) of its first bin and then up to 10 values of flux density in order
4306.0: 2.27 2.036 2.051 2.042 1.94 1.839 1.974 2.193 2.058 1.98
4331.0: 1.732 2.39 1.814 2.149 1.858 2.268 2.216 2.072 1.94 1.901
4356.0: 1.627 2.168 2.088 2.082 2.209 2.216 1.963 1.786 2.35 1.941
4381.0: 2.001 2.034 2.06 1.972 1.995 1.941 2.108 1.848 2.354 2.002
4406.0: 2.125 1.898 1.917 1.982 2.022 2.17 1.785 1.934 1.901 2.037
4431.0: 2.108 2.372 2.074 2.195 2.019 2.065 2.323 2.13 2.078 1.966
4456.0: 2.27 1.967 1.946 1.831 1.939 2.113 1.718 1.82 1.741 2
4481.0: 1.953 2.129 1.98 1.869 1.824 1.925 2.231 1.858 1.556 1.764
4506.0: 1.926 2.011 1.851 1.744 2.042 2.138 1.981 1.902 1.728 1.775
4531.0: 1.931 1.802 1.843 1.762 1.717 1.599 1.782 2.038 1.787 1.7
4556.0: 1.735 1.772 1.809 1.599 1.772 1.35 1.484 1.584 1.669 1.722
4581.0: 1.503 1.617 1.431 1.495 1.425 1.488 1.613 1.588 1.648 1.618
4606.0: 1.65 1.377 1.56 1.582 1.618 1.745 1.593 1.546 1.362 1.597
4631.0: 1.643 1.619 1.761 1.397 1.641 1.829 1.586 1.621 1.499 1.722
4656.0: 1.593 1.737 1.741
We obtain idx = 2.06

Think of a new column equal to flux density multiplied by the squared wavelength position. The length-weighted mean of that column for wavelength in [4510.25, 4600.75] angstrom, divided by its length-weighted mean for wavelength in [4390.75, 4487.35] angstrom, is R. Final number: 0.89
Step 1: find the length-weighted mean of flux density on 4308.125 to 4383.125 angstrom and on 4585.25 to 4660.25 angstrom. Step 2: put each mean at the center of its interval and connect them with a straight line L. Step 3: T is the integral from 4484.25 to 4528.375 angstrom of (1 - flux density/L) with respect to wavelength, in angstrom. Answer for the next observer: -3.2 angstrom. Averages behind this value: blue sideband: 2.03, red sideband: 1.59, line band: 1.9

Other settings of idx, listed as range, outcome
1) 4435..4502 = 1.98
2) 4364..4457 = 2.06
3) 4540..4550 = 1.79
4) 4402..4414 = 1.99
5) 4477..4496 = 1.97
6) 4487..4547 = 1.86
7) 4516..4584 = 1.75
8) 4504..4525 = 1.94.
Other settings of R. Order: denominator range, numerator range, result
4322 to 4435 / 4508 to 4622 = 0.91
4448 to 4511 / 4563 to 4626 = 0.85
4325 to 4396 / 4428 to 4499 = 1.04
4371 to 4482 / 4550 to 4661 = 0.86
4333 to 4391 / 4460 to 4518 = 0.99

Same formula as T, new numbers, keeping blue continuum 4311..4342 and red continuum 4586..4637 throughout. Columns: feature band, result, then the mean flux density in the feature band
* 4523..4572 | -2.2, 1.74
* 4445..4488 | -4.8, 1.99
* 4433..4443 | -1.7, 2.14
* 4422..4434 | -1.3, 2.05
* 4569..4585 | 0.4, 1.58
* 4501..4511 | -0.7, 1.85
